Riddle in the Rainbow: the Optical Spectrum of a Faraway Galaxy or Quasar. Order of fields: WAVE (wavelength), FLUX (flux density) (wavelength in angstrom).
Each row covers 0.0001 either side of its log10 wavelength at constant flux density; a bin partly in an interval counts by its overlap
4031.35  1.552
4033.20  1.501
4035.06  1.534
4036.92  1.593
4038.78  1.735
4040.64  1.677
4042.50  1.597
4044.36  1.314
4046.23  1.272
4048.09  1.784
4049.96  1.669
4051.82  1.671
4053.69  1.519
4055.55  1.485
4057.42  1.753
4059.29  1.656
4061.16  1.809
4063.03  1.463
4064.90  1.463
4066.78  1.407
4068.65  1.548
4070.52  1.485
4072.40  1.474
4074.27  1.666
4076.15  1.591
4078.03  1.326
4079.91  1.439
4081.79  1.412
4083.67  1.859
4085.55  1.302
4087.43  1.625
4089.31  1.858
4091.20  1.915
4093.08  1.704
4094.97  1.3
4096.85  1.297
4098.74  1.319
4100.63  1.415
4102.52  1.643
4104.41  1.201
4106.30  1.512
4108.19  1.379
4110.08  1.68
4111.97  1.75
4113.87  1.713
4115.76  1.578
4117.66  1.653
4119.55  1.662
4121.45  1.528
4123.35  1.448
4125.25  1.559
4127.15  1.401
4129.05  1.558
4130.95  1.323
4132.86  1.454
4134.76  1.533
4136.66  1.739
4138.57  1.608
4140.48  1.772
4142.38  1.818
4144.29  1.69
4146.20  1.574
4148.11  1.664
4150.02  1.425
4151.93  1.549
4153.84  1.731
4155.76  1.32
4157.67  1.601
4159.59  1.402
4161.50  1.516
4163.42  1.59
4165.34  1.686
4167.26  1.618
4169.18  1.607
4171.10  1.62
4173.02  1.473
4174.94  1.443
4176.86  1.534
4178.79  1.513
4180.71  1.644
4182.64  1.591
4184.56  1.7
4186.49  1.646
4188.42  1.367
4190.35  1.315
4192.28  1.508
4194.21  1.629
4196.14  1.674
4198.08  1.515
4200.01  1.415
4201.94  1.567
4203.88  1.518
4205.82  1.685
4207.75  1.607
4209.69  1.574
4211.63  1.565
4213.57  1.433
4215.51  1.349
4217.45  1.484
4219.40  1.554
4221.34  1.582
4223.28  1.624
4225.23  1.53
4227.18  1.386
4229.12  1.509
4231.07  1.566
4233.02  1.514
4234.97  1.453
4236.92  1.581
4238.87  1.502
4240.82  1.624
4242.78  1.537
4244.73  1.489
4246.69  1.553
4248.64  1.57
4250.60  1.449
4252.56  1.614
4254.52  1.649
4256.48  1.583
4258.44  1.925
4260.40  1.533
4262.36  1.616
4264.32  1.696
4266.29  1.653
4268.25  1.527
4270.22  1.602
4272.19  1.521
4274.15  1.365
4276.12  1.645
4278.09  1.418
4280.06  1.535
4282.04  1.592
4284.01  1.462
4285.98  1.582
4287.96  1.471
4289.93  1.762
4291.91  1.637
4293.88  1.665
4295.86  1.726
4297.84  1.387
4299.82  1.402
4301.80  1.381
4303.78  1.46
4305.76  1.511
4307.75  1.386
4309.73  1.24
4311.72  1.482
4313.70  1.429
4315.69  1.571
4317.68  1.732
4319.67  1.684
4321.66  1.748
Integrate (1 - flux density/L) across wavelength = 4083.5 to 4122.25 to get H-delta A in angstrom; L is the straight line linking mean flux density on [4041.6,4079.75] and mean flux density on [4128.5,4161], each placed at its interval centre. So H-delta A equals 0.0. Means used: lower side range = 1.55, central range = 1.56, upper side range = 1.57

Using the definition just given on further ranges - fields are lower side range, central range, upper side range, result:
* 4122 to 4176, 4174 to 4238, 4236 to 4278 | 1.6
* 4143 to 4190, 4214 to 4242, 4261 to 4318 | 0.5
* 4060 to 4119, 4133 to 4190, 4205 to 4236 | -1.8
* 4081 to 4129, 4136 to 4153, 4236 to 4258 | -1.0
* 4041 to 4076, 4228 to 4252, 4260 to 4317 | 0.1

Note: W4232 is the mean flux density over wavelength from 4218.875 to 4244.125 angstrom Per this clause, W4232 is 1.53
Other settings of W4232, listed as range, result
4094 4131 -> 1.5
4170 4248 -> 1.53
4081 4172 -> 1.57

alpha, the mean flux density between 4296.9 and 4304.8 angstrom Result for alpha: 1.41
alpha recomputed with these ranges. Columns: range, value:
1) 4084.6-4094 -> 1.68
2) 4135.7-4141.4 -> 1.7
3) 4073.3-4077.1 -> 1.63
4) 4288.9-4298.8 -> 1.64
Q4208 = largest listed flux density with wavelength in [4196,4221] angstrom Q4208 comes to 1.685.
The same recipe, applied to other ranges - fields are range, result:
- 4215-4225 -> 1.624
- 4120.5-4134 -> 1.559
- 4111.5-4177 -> 1.818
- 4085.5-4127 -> 1.915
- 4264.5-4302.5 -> 1.762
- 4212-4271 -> 1.925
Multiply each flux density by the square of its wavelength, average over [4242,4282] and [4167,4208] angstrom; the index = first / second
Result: 1.1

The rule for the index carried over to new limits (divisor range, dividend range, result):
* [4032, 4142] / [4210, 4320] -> 1.08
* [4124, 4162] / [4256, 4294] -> 1.08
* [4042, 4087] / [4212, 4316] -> 1.10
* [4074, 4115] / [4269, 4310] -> 1.08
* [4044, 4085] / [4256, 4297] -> 1.14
